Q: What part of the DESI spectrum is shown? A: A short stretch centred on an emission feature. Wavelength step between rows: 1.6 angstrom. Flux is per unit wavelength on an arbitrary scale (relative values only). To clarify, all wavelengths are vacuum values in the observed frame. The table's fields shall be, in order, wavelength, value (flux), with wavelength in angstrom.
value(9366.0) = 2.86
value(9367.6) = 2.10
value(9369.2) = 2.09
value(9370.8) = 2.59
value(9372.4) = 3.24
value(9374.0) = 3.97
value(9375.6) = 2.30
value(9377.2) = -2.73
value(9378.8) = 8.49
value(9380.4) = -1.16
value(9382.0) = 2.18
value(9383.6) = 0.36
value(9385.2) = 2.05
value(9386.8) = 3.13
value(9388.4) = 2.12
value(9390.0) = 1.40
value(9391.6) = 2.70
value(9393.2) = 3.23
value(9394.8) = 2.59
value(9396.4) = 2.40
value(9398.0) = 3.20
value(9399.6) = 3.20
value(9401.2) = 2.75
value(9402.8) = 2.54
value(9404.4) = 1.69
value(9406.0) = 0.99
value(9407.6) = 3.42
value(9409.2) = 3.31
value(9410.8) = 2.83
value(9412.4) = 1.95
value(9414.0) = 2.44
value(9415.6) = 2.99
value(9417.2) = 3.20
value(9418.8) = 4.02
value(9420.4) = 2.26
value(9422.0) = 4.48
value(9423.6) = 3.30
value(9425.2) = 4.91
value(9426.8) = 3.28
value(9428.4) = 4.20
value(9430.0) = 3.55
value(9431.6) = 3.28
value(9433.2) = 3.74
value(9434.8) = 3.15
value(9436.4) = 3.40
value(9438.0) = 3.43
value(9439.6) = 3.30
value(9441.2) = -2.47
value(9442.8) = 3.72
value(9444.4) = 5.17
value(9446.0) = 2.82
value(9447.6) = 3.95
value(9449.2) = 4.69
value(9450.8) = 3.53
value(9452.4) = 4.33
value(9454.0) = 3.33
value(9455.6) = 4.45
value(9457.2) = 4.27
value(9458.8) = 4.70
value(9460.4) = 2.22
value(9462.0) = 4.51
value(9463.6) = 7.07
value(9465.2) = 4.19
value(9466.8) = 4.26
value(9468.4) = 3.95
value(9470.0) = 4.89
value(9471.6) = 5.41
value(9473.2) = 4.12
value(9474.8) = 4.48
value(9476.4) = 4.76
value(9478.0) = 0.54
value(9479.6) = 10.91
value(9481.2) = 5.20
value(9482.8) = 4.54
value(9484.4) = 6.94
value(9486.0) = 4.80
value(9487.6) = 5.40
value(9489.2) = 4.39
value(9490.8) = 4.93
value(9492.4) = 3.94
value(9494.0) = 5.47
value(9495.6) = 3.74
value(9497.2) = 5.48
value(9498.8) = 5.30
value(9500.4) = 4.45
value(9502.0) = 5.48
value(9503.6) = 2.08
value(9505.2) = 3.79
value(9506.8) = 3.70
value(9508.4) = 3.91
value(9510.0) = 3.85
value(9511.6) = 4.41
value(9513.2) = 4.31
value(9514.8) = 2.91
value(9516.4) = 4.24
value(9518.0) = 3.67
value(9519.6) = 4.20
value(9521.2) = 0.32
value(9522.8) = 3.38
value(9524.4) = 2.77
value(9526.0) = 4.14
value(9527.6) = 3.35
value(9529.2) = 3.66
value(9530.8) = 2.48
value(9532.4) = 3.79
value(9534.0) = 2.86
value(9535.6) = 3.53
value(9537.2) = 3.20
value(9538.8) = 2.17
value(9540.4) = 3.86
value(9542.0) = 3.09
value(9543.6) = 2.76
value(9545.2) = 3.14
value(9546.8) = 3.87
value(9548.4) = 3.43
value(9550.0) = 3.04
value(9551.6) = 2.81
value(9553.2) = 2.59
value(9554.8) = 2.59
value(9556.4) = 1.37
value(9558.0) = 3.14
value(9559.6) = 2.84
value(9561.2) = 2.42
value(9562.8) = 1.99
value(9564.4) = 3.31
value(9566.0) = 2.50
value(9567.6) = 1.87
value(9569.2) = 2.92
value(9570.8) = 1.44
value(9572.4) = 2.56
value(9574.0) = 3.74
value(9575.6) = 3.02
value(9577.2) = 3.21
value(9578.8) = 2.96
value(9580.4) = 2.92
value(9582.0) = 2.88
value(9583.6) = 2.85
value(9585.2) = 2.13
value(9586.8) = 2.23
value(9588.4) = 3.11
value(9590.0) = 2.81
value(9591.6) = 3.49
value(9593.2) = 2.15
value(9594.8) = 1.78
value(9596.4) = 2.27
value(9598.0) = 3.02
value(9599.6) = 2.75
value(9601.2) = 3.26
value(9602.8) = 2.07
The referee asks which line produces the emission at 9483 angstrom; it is Mg II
